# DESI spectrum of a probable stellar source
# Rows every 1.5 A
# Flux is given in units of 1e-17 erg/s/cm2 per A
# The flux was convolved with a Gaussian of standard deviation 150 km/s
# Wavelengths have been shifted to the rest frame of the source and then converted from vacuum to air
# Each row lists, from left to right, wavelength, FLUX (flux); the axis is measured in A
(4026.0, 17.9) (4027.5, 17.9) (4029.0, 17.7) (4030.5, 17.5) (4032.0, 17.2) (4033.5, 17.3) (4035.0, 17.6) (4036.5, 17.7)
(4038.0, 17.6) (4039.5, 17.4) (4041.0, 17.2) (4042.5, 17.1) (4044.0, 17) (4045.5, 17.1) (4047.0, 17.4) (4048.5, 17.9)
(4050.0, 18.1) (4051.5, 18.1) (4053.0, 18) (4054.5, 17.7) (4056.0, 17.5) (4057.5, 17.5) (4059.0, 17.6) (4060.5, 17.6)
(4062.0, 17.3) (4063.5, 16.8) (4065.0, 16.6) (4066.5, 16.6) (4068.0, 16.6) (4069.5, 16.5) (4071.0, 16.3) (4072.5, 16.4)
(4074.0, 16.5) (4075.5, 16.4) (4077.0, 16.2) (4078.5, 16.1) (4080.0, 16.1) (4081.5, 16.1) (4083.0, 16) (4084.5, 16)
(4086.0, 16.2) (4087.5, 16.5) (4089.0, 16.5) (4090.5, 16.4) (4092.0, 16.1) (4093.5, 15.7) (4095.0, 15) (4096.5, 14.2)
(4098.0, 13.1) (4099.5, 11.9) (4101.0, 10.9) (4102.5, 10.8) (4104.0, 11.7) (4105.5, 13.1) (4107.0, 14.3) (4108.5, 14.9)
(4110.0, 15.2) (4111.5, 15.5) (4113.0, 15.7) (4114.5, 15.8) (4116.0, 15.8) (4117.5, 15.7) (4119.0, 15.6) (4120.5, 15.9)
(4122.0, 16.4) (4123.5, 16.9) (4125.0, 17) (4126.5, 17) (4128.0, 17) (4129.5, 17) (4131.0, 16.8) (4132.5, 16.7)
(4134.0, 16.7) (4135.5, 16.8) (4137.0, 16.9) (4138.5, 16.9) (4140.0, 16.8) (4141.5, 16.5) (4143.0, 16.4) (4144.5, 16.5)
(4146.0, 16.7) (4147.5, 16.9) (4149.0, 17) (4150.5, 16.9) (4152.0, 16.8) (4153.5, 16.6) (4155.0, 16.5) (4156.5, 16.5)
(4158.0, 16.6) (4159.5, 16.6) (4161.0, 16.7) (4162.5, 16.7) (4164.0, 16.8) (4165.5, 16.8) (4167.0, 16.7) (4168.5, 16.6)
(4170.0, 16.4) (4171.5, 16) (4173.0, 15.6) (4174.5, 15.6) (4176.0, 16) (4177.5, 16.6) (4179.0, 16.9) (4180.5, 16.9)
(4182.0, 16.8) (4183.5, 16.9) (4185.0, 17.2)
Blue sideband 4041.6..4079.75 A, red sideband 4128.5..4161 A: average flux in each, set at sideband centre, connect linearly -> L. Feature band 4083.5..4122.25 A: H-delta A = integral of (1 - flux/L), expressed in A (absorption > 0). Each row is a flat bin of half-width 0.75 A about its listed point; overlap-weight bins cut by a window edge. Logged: 4.8 A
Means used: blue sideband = 17.1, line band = 14.8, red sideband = 16.7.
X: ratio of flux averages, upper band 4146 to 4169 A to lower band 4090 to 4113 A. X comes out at 1.20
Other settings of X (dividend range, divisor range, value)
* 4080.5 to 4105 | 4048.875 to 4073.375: 0.85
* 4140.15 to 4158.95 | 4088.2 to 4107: 1.21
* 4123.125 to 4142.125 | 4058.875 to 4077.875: 1.01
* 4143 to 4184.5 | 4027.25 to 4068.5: 0.95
